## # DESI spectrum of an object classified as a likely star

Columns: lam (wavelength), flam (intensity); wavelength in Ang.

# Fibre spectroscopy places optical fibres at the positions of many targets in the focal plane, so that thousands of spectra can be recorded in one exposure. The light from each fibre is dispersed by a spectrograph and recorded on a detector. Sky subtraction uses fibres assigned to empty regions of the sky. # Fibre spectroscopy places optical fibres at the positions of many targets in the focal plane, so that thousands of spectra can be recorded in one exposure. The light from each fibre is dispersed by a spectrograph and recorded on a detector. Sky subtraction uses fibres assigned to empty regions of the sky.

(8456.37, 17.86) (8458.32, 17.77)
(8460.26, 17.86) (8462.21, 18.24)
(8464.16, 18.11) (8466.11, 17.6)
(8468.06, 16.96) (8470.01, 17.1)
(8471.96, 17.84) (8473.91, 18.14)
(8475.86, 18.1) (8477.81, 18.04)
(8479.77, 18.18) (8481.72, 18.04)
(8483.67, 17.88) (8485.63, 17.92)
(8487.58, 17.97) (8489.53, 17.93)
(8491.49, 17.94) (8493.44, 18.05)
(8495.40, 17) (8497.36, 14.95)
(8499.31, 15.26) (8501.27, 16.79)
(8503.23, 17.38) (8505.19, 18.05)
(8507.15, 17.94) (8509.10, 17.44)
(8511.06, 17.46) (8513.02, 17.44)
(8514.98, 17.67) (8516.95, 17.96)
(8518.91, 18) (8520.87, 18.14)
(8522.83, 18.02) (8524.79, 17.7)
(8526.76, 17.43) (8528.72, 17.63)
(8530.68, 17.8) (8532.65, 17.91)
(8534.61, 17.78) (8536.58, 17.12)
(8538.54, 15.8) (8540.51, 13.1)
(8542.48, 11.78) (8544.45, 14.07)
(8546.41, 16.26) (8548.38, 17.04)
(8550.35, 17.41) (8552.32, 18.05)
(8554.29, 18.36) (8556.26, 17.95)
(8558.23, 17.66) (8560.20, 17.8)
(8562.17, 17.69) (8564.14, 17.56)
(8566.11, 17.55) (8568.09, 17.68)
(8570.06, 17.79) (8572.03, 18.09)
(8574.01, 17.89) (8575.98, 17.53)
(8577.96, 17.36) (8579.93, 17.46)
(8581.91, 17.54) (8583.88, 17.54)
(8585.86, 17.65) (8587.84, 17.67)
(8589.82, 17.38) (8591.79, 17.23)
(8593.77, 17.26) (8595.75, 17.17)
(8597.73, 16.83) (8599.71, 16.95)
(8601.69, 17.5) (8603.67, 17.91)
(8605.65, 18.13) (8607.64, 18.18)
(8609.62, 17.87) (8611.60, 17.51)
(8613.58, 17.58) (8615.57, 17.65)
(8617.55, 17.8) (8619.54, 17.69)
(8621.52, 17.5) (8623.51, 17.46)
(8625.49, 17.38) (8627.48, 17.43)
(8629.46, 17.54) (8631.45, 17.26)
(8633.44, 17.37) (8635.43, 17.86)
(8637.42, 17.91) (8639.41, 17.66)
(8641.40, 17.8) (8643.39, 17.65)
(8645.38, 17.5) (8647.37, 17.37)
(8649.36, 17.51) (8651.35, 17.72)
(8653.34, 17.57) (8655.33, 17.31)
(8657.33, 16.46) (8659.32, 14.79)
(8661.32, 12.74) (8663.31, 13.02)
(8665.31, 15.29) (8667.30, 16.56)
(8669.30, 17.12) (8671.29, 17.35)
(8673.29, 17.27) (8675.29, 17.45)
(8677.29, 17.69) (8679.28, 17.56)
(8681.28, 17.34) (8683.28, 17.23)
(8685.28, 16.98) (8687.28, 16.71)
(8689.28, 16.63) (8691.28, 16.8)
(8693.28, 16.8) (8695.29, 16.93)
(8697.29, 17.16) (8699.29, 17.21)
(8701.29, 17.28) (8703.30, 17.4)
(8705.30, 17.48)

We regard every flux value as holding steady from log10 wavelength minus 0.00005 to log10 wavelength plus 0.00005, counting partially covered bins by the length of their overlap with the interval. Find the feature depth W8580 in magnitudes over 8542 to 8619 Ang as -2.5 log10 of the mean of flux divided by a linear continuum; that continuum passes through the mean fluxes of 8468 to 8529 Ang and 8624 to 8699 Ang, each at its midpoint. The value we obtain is -0.008 mag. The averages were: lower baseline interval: 17.6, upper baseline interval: 16.9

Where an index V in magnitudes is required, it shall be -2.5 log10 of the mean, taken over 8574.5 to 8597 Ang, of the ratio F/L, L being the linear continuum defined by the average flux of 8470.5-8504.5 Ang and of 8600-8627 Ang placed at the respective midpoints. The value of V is 0.01 mag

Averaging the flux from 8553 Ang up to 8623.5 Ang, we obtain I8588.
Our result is 17.6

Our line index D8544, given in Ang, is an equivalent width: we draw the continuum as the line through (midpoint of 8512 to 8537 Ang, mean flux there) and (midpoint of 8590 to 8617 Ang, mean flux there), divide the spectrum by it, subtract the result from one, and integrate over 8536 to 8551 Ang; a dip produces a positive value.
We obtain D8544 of 2.1 Ang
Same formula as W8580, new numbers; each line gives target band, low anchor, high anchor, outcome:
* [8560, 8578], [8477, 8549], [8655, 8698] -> -0.05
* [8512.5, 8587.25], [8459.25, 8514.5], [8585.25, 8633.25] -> 0.02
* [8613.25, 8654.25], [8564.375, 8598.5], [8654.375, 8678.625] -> -0.06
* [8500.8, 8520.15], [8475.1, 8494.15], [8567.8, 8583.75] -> 0.02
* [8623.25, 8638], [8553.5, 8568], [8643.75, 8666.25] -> -0.06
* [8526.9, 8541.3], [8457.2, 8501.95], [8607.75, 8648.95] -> 0.05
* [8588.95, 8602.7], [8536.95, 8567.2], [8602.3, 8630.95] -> 0.01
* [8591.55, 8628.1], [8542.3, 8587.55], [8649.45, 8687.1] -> -0.03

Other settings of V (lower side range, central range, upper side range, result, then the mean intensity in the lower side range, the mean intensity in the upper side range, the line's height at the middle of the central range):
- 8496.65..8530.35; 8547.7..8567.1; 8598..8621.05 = -0.012 mag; 17.4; 17.7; 17.5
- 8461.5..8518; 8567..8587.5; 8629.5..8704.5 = -0.025 mag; 17.6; 16.9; 17.3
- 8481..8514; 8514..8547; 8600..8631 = 0.047 mag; 17.4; 17.7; 17.5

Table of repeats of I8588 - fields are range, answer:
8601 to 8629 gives 17.7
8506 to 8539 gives 17.6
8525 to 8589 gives 17.1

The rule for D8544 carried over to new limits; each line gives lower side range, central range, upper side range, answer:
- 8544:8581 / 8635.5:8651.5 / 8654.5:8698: -0.8 Ang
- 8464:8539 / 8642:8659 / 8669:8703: -0.1 Ang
